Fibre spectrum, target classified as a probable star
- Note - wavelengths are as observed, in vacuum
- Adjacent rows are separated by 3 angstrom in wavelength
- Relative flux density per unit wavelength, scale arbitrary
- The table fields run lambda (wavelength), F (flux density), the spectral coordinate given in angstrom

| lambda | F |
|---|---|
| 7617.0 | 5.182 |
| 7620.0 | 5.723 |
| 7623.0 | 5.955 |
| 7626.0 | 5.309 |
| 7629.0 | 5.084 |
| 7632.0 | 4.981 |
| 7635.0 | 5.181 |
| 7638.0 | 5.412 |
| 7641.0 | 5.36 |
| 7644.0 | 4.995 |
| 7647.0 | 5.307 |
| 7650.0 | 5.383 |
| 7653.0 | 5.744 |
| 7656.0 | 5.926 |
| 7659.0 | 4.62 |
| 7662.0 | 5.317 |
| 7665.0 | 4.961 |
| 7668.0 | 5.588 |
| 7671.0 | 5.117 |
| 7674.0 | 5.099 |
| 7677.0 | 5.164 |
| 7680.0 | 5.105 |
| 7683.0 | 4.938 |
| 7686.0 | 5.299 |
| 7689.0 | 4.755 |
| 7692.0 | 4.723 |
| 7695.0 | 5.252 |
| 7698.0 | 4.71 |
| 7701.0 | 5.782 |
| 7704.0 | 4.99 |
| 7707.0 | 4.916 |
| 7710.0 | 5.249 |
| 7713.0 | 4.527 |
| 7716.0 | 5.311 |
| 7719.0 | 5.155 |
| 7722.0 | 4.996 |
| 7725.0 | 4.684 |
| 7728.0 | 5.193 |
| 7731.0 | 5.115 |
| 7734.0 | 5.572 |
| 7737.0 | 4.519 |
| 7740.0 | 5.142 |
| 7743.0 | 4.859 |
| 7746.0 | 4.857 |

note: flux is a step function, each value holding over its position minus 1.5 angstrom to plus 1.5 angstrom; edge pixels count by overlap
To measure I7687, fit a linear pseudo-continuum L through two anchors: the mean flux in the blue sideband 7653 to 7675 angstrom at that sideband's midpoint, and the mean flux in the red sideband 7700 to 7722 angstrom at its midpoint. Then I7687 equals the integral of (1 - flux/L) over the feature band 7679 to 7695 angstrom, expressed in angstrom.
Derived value 0.6 angstrom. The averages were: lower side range 5.27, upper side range 5.11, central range 4.99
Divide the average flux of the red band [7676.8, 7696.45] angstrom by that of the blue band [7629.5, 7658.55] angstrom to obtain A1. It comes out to 0.94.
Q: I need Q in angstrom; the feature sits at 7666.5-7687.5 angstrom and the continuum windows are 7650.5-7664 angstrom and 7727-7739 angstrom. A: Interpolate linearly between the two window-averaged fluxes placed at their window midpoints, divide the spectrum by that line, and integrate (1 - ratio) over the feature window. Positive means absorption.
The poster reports 0.5 angstrom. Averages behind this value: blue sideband 5.38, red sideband 5.1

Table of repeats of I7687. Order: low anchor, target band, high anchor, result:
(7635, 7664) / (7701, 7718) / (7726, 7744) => 0.2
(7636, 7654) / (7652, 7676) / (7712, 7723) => -0.1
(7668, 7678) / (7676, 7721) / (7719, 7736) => 0.8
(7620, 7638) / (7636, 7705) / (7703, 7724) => -0.2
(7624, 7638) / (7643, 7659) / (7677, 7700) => -0.9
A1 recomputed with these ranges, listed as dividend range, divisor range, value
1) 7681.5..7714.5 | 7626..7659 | 0.95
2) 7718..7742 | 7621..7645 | 0.95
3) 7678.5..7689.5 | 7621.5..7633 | 0.94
